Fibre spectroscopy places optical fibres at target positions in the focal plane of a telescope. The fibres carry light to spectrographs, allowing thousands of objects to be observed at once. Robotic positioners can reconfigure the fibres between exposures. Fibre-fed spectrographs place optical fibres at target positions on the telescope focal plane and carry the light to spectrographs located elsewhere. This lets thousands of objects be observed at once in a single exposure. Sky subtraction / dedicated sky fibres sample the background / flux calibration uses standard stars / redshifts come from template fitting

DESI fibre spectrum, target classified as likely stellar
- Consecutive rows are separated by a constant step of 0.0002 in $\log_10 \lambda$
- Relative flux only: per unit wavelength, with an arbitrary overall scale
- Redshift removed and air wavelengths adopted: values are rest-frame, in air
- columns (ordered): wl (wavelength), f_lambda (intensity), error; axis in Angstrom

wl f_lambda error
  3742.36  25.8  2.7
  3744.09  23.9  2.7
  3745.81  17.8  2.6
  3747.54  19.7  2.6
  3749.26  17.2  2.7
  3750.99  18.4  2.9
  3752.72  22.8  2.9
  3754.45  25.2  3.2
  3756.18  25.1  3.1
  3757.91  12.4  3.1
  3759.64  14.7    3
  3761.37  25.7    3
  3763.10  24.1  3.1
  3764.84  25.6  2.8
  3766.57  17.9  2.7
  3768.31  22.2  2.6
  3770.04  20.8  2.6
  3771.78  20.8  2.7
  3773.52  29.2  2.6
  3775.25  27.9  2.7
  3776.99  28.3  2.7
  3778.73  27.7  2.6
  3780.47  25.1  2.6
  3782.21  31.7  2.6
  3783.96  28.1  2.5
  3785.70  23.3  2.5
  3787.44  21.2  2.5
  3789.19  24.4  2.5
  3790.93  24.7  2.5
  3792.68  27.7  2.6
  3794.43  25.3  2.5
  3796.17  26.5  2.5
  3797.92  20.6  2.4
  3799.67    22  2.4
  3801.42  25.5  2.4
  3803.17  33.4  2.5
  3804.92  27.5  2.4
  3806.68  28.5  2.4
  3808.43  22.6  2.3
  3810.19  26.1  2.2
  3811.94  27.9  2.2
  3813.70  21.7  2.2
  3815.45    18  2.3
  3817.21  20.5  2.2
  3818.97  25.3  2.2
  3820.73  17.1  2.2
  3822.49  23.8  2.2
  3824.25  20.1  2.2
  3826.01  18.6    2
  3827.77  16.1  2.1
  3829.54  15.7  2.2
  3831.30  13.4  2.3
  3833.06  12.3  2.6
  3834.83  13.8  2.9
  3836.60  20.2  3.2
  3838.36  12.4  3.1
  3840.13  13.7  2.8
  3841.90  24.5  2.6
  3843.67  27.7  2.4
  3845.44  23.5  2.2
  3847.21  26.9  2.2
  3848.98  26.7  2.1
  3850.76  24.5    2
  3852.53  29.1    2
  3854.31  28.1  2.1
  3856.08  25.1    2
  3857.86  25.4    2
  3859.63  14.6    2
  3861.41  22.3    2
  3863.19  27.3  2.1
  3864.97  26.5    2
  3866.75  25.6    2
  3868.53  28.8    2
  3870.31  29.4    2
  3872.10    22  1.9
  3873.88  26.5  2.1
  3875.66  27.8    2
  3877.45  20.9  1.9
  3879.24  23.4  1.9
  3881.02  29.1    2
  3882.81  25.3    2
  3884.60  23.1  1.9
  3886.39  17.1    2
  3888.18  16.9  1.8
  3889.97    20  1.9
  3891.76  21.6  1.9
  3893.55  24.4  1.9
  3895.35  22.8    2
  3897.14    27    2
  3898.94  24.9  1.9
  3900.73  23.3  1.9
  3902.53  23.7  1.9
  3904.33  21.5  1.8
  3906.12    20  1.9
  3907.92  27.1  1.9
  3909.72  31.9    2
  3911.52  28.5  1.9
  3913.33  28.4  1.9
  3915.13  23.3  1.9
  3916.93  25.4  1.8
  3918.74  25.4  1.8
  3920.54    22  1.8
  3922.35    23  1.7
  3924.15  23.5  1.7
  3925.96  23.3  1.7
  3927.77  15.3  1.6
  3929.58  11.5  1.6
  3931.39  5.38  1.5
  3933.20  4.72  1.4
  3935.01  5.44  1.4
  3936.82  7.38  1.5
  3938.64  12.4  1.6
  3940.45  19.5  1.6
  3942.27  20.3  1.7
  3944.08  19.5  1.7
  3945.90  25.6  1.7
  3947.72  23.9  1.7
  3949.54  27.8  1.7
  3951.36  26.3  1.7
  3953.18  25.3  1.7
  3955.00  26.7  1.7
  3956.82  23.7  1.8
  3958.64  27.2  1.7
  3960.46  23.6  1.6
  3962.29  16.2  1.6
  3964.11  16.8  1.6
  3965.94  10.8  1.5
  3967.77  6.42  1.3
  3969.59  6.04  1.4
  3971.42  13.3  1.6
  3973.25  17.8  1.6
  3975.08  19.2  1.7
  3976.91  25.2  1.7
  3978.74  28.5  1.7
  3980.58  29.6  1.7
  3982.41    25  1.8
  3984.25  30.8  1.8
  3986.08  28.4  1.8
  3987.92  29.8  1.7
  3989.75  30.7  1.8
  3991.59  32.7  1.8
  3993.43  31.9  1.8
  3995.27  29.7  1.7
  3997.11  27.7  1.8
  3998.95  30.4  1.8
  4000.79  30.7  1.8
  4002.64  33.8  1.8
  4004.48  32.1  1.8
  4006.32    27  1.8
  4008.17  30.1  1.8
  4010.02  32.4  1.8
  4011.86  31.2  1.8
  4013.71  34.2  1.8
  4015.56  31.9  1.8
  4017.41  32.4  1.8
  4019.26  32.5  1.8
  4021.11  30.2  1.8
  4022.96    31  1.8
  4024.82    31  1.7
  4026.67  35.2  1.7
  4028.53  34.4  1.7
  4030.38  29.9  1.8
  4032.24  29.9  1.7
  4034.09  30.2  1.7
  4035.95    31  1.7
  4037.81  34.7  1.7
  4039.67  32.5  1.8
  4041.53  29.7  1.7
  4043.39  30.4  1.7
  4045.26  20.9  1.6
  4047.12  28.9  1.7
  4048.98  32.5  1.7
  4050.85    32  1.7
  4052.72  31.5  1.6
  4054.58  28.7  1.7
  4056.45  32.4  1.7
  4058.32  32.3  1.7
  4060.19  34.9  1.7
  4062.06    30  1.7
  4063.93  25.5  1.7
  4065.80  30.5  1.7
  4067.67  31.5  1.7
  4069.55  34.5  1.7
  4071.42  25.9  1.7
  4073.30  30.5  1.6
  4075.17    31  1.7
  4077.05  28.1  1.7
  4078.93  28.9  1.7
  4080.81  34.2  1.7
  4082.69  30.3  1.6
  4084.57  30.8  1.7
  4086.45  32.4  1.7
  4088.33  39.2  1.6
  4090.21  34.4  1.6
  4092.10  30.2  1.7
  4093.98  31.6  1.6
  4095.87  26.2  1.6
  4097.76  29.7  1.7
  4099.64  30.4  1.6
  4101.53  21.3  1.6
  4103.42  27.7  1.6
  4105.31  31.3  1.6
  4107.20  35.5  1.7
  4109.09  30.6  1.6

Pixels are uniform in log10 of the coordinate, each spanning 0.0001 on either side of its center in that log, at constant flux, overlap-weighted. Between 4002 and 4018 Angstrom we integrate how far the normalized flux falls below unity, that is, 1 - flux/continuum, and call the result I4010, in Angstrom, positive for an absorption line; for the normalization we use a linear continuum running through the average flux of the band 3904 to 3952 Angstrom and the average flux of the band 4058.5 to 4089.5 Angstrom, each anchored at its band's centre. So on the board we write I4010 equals -3.2 Angstrom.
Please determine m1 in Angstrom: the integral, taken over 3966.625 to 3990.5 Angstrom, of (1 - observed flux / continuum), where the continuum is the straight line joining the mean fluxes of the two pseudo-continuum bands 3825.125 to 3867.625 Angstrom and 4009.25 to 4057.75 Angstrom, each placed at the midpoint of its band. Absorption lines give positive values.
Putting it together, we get 5.25 Angstrom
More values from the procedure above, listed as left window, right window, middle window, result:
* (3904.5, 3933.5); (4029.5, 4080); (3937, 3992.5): 5.5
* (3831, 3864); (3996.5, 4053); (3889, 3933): 4.7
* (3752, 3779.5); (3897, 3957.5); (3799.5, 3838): 2.2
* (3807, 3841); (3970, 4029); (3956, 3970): 5.4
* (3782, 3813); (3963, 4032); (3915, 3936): 7.6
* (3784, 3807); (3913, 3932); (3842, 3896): -4.2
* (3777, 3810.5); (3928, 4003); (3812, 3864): 7.7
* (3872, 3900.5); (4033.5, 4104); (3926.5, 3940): 8.3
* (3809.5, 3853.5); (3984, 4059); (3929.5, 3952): 8.9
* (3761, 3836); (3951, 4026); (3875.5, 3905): 2.1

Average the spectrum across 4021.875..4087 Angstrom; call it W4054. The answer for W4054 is 30.8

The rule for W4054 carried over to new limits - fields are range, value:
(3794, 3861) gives 22.2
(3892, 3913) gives 25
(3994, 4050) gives 31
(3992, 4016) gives 31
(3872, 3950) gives 21.3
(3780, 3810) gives 25.8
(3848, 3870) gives 25.4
